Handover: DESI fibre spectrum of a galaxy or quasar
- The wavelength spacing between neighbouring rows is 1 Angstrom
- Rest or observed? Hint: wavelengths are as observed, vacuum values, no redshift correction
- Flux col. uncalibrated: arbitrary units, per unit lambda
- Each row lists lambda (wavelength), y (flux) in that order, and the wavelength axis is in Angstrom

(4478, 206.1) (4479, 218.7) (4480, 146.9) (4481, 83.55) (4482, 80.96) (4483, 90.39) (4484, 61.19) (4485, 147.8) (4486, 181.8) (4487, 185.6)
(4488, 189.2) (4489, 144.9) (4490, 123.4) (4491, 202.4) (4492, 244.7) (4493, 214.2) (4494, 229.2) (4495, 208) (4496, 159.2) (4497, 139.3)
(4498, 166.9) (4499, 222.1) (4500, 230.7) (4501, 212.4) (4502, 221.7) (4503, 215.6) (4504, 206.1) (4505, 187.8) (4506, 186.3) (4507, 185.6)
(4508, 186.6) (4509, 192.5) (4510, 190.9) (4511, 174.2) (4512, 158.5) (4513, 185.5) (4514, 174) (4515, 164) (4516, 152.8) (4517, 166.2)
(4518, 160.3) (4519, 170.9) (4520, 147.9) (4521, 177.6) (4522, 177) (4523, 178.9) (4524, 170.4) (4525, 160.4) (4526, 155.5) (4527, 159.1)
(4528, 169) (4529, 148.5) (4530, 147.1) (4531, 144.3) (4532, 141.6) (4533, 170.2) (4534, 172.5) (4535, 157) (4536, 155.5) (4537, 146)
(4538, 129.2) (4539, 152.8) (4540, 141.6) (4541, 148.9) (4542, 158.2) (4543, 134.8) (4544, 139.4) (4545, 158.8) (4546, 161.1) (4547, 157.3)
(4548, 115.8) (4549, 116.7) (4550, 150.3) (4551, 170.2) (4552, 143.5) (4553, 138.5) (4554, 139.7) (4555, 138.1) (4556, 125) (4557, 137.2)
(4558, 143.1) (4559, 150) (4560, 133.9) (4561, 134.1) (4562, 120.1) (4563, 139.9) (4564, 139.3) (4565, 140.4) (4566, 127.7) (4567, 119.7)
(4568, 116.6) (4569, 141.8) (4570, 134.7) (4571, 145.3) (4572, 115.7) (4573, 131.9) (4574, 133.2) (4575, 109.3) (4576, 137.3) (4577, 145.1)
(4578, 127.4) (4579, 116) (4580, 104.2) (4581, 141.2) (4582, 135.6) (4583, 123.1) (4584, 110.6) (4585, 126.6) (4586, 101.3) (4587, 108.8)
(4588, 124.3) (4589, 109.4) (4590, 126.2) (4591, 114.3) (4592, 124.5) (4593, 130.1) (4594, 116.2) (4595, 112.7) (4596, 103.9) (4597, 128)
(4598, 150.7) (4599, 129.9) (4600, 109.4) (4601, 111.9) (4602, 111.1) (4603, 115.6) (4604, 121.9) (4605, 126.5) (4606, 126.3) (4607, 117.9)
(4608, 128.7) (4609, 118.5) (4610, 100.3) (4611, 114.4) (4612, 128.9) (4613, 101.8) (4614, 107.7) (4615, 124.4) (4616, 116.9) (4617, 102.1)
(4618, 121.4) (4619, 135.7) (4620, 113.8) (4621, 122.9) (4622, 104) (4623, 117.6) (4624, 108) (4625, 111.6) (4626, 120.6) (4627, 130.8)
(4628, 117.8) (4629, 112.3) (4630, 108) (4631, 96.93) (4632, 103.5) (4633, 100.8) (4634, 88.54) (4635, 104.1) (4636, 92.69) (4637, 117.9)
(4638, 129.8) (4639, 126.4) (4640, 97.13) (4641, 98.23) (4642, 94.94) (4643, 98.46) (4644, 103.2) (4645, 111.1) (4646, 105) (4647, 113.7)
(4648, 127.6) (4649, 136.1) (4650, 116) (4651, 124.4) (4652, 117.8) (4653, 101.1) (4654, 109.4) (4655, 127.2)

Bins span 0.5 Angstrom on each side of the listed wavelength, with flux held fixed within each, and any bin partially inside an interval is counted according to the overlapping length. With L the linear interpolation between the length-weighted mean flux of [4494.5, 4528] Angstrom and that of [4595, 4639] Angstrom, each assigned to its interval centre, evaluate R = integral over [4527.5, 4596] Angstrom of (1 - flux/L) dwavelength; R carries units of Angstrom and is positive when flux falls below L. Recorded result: 6.4 Angstrom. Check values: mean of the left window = 180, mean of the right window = 115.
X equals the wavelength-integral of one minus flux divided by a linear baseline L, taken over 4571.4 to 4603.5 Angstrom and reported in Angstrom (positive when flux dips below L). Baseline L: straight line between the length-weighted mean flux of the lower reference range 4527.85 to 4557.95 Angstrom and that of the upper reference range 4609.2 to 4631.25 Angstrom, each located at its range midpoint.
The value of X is 1.7 Angstrom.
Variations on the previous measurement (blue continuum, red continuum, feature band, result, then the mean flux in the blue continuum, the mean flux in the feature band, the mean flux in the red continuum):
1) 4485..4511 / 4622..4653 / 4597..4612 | 1.1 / 192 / 121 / 111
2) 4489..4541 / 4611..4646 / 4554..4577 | 2.1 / 175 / 133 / 111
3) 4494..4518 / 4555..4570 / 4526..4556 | 1.1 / 187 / 148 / 134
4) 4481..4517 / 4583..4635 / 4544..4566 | 0.8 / 176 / 140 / 116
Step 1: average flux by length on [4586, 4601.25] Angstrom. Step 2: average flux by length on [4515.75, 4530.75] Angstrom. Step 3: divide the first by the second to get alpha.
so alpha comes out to 0.7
